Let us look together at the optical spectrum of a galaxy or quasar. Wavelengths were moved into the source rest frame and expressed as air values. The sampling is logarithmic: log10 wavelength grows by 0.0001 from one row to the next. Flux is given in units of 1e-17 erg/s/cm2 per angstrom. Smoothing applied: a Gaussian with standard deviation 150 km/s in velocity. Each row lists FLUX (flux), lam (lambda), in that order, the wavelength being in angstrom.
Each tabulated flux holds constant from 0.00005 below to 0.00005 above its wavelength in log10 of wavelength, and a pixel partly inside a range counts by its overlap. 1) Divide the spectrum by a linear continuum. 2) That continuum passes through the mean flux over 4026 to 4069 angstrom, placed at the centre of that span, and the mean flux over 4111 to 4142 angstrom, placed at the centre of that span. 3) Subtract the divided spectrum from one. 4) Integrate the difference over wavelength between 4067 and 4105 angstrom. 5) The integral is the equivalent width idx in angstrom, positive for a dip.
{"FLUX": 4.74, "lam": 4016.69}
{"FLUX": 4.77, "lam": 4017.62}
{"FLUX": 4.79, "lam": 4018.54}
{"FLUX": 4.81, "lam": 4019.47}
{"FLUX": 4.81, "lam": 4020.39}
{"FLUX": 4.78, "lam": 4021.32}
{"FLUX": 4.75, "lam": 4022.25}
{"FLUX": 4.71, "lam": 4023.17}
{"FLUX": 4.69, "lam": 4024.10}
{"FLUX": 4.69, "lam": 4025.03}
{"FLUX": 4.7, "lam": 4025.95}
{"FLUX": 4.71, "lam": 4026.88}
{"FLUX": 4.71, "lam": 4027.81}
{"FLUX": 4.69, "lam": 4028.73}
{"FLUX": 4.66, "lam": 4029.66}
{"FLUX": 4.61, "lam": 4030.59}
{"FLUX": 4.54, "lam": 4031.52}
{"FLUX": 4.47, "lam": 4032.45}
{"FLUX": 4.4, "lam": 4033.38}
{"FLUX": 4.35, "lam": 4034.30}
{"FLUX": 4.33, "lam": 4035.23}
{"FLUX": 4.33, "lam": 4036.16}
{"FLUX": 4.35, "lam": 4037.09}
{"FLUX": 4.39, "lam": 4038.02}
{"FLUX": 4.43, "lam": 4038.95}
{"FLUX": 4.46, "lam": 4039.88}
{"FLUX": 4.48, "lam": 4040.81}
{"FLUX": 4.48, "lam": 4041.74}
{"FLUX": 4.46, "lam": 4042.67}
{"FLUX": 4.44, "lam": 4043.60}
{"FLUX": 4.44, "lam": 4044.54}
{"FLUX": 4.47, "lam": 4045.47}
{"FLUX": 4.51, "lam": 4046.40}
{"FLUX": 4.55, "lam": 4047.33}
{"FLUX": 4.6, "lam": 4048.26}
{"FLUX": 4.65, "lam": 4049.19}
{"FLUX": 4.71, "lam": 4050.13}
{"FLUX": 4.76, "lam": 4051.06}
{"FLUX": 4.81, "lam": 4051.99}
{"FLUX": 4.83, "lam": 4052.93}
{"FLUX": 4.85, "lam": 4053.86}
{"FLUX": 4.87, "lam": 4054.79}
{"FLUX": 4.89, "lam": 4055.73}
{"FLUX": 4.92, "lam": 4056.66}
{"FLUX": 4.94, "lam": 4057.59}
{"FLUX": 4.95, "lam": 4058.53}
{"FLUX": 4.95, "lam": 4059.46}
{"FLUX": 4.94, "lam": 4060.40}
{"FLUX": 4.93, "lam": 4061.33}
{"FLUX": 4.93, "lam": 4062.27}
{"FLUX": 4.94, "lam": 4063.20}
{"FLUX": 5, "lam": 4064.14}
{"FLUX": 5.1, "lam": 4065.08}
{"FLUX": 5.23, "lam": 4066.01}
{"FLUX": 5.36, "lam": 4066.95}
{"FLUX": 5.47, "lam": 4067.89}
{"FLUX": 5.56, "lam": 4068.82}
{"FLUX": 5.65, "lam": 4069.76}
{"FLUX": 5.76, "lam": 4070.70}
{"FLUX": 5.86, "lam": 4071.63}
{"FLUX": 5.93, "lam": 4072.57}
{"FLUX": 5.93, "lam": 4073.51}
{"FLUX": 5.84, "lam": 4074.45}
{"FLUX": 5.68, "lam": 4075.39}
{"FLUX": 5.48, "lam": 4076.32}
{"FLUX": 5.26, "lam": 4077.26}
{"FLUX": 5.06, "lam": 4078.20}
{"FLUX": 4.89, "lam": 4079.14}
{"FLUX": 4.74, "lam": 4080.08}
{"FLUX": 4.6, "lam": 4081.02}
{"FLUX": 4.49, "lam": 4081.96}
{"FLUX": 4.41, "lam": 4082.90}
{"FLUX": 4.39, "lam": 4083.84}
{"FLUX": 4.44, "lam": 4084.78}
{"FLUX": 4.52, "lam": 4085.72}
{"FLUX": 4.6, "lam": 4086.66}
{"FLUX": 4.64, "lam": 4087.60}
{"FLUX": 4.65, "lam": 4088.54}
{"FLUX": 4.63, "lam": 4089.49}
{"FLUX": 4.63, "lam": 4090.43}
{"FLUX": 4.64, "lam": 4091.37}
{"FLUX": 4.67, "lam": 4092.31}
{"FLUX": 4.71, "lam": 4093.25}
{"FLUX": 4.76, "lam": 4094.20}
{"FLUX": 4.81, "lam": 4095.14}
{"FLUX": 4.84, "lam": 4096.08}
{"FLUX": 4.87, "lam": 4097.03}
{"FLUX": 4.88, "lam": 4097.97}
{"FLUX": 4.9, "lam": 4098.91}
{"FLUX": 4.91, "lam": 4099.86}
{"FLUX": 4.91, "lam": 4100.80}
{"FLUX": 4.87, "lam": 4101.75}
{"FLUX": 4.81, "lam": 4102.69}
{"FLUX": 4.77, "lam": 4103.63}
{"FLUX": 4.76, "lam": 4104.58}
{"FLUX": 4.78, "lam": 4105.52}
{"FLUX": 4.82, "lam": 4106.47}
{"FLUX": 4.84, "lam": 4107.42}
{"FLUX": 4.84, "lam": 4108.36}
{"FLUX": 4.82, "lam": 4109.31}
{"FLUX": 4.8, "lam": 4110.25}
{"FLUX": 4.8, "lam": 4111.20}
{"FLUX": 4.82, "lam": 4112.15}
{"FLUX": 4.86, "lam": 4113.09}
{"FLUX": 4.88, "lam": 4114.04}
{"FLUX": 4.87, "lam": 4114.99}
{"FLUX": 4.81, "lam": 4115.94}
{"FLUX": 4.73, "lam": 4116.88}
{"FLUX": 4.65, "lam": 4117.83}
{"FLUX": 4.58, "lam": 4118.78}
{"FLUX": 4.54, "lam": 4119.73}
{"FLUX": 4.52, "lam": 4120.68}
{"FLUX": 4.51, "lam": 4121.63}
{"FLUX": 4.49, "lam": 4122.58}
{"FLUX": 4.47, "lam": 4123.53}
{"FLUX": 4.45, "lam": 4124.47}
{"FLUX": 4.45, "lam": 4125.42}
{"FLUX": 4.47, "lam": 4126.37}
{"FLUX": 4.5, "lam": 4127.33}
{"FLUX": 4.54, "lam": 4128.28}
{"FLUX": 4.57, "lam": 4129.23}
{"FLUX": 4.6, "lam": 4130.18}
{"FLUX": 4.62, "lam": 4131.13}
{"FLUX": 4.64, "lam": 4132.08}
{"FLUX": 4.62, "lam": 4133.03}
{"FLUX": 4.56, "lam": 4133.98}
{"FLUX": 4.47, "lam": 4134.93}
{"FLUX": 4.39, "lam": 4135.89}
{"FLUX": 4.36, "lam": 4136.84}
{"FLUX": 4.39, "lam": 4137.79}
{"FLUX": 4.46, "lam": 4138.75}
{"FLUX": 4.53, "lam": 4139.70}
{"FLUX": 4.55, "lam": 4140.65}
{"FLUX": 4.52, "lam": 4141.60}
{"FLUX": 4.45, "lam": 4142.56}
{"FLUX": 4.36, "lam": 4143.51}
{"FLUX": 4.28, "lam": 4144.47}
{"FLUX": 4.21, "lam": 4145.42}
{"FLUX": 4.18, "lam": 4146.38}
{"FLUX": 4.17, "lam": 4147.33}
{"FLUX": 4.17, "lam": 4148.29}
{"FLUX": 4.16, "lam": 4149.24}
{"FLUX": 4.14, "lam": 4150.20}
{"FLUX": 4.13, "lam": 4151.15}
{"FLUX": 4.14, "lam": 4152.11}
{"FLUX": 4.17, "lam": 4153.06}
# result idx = -2.7 angstrom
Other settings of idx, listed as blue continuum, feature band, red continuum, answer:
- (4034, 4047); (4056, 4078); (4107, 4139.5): -4.11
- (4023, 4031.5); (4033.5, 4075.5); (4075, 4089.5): -1.60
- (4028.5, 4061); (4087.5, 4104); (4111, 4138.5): -0.64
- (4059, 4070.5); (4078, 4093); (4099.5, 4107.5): 1.12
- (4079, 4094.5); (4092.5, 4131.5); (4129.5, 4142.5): -1.36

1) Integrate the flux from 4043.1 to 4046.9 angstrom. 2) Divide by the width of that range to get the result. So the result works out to 4.46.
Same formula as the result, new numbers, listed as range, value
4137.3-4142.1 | 4.49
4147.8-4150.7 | 4.16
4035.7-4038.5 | 4.36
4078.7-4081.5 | 4.74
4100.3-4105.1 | 4.83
